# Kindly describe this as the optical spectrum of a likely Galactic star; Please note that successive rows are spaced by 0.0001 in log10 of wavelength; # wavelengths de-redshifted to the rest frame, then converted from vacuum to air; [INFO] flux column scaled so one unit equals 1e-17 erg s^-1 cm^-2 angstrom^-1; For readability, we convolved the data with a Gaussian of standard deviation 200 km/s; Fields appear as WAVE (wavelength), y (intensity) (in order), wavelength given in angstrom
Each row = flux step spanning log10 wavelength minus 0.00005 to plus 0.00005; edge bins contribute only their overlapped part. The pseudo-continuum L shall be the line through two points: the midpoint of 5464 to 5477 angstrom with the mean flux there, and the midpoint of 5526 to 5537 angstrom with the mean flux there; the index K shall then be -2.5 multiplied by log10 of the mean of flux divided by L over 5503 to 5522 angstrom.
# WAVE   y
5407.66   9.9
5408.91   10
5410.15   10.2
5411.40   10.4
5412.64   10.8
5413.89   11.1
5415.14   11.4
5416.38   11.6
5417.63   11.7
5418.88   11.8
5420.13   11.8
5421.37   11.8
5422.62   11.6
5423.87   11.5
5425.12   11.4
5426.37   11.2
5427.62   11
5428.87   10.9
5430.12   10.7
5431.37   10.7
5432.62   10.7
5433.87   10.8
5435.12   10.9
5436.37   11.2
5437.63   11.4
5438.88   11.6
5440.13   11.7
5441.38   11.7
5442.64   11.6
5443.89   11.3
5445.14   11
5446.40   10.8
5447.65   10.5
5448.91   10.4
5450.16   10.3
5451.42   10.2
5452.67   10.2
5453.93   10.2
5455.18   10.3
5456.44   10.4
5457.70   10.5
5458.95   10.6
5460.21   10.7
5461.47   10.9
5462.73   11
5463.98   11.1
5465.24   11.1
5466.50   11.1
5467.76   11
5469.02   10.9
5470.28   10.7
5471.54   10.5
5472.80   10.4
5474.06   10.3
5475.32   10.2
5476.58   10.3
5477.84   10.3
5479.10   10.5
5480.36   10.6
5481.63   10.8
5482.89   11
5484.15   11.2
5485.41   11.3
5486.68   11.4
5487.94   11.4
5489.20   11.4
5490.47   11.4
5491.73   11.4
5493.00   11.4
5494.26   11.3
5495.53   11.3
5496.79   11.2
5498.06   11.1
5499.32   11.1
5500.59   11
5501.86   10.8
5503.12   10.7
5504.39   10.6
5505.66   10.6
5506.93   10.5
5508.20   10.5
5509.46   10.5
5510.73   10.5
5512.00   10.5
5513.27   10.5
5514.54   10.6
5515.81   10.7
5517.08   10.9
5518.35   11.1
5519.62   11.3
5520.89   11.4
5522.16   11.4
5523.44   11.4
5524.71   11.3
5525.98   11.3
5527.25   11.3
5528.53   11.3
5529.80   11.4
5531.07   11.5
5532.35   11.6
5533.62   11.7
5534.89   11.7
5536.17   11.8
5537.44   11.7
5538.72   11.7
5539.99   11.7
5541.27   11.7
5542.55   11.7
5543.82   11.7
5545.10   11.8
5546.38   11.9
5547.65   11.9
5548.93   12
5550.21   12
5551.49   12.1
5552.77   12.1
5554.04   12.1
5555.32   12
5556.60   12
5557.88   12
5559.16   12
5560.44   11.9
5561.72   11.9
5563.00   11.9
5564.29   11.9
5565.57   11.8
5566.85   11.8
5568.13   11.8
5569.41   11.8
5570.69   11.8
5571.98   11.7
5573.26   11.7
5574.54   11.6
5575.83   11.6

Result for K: 0.05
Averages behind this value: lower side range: 10.7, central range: 10.7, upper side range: 11.5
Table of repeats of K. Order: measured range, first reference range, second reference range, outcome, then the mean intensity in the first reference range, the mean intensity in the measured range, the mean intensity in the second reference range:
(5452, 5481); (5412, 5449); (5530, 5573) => 0.08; 11.2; 10.6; 11.8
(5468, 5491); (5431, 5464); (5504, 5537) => 0.01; 10.8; 10.8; 11.1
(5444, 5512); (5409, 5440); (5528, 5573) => 0.06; 11.2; 10.8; 11.8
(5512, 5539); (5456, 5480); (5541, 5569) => 0.02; 10.7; 11.3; 11.9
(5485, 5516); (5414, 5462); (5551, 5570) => 0.05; 11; 10.9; 11.9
